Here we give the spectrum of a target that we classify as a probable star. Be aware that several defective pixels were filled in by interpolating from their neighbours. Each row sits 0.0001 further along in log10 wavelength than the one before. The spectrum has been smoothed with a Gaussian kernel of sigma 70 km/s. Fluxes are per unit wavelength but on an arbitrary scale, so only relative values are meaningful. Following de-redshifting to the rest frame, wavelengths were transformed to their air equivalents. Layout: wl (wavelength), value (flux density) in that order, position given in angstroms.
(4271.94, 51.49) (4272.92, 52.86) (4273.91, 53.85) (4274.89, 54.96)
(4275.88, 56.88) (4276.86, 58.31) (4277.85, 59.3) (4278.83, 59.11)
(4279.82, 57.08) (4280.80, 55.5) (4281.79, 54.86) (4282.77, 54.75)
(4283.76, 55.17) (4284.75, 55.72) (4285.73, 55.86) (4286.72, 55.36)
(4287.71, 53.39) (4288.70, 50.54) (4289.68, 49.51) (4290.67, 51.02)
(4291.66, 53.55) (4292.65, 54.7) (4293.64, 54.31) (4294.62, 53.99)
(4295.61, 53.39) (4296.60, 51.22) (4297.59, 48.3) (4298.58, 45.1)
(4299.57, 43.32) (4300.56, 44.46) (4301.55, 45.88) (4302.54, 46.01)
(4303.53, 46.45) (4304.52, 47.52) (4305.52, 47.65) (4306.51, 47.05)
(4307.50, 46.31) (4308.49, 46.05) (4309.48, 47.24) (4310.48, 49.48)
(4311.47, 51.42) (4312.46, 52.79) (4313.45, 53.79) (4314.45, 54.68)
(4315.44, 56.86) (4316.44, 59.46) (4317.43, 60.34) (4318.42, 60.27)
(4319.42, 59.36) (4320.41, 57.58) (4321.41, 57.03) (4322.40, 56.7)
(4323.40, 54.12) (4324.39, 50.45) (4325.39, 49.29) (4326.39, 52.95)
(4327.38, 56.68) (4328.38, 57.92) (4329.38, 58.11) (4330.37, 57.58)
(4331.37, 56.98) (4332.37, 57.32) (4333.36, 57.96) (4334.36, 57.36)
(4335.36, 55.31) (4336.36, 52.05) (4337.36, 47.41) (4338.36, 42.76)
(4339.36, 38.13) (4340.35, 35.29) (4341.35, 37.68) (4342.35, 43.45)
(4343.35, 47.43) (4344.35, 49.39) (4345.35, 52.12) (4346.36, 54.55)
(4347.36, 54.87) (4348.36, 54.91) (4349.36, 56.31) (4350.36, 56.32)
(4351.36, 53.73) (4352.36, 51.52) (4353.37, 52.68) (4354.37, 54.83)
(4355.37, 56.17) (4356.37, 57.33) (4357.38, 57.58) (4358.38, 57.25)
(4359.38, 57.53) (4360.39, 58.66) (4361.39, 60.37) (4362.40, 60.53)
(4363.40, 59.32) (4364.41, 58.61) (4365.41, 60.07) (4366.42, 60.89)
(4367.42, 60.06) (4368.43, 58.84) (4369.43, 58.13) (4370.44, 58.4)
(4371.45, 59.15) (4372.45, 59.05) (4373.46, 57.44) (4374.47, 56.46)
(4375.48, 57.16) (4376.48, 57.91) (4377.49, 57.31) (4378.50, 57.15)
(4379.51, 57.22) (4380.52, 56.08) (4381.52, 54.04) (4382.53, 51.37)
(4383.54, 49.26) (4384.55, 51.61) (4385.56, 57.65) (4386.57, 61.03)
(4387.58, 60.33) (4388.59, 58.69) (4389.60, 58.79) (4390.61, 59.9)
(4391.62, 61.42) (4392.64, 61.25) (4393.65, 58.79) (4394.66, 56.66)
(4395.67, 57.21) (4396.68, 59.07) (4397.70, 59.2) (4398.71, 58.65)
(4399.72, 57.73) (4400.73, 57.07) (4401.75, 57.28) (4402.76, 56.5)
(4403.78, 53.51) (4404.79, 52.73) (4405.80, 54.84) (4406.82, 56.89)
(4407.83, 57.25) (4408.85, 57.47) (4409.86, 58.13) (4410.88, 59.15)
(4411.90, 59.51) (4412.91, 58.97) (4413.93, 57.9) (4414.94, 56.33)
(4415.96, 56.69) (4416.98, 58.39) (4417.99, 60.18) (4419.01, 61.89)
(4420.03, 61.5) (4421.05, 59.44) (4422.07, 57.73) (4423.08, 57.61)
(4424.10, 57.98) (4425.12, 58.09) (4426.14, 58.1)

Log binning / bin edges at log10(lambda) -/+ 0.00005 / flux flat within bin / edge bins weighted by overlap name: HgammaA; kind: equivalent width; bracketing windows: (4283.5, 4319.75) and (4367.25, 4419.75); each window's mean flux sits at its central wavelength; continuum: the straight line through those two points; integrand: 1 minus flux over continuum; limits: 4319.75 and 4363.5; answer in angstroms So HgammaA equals 0.55 angstroms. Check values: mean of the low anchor 51.5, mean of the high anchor 57.6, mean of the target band 53.5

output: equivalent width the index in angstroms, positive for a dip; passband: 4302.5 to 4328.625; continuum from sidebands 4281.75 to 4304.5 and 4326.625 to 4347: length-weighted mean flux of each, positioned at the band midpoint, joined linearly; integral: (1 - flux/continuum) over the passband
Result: -1.0 angstroms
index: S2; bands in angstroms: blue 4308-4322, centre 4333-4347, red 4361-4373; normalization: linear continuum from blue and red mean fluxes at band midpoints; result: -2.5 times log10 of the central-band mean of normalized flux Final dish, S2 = 0.190 mag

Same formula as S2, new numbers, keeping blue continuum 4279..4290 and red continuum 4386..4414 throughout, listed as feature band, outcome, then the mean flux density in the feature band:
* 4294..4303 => 0.15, 48.1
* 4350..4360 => 0.02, 55.5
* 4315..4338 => 0.00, 56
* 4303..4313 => 0.15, 48.2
